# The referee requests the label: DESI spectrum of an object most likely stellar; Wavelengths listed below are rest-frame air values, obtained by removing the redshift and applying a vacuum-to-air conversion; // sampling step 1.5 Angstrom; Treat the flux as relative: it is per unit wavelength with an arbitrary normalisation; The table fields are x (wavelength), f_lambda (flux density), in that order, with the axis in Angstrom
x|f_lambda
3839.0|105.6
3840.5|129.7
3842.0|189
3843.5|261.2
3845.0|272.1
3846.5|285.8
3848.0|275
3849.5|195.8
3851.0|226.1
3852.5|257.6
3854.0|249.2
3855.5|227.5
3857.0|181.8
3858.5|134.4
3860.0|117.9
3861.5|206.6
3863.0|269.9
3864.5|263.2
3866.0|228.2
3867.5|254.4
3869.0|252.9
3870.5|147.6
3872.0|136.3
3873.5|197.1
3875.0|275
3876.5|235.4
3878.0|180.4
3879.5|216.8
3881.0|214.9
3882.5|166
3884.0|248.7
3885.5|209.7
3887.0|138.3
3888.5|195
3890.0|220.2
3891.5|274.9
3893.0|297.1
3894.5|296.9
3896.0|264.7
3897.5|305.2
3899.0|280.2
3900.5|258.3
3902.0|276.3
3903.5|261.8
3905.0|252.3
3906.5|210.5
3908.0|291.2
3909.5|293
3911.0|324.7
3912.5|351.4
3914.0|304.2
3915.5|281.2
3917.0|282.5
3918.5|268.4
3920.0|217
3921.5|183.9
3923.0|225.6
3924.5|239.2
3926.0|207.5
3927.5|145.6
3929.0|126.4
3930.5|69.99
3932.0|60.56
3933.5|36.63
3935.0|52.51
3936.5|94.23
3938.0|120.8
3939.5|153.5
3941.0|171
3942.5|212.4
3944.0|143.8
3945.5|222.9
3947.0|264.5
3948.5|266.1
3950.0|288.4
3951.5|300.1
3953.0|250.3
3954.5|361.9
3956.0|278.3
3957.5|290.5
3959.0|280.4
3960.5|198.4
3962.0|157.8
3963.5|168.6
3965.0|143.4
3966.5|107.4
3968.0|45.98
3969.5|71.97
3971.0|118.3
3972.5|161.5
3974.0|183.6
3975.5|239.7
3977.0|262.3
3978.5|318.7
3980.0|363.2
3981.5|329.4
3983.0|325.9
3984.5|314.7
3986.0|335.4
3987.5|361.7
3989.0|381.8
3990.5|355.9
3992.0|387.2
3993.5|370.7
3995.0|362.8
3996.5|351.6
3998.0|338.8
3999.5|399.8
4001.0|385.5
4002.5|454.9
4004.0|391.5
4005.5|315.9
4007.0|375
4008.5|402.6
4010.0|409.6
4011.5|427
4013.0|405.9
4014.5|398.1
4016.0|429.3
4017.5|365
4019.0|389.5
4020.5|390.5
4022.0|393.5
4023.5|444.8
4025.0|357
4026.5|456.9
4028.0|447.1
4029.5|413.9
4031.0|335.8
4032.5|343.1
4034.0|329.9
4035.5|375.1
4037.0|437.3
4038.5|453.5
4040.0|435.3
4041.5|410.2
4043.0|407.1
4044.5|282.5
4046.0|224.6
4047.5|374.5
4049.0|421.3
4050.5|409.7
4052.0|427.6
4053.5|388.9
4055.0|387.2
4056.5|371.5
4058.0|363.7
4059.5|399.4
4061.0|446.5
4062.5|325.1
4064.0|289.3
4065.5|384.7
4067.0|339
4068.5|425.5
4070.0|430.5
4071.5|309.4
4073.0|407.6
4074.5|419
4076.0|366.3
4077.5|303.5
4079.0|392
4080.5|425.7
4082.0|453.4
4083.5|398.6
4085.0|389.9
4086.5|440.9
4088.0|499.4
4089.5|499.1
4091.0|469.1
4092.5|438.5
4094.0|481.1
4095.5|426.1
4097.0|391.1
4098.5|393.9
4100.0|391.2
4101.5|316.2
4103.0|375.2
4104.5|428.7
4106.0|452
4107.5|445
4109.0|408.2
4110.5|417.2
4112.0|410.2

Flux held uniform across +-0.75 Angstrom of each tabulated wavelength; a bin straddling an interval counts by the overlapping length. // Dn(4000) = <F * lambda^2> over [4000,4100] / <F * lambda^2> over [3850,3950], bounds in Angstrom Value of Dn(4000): 2.0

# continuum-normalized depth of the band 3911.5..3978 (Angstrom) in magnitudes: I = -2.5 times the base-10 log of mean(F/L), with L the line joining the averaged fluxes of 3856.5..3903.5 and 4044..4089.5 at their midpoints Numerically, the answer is 0.38 mag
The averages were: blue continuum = 225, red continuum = 386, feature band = 197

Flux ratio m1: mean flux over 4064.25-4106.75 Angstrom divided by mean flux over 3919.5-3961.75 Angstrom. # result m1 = 2.1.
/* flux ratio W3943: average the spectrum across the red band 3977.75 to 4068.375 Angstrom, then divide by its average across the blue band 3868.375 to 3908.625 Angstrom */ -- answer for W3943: 1.62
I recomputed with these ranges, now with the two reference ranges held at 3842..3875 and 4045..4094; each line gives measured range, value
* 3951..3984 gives 0.35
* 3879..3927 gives 0.03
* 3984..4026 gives -0.12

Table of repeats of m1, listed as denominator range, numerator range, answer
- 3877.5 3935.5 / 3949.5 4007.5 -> 1.27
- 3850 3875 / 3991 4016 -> 1.83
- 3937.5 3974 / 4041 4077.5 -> 1.88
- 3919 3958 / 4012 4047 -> 2.03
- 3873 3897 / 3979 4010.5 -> 1.61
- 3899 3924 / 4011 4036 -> 1.47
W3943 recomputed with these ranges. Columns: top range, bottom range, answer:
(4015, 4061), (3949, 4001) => 1.43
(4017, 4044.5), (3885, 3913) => 1.51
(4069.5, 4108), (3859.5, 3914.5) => 1.71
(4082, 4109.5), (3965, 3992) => 1.69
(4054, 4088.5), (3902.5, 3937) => 1.86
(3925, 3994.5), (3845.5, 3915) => 0.92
